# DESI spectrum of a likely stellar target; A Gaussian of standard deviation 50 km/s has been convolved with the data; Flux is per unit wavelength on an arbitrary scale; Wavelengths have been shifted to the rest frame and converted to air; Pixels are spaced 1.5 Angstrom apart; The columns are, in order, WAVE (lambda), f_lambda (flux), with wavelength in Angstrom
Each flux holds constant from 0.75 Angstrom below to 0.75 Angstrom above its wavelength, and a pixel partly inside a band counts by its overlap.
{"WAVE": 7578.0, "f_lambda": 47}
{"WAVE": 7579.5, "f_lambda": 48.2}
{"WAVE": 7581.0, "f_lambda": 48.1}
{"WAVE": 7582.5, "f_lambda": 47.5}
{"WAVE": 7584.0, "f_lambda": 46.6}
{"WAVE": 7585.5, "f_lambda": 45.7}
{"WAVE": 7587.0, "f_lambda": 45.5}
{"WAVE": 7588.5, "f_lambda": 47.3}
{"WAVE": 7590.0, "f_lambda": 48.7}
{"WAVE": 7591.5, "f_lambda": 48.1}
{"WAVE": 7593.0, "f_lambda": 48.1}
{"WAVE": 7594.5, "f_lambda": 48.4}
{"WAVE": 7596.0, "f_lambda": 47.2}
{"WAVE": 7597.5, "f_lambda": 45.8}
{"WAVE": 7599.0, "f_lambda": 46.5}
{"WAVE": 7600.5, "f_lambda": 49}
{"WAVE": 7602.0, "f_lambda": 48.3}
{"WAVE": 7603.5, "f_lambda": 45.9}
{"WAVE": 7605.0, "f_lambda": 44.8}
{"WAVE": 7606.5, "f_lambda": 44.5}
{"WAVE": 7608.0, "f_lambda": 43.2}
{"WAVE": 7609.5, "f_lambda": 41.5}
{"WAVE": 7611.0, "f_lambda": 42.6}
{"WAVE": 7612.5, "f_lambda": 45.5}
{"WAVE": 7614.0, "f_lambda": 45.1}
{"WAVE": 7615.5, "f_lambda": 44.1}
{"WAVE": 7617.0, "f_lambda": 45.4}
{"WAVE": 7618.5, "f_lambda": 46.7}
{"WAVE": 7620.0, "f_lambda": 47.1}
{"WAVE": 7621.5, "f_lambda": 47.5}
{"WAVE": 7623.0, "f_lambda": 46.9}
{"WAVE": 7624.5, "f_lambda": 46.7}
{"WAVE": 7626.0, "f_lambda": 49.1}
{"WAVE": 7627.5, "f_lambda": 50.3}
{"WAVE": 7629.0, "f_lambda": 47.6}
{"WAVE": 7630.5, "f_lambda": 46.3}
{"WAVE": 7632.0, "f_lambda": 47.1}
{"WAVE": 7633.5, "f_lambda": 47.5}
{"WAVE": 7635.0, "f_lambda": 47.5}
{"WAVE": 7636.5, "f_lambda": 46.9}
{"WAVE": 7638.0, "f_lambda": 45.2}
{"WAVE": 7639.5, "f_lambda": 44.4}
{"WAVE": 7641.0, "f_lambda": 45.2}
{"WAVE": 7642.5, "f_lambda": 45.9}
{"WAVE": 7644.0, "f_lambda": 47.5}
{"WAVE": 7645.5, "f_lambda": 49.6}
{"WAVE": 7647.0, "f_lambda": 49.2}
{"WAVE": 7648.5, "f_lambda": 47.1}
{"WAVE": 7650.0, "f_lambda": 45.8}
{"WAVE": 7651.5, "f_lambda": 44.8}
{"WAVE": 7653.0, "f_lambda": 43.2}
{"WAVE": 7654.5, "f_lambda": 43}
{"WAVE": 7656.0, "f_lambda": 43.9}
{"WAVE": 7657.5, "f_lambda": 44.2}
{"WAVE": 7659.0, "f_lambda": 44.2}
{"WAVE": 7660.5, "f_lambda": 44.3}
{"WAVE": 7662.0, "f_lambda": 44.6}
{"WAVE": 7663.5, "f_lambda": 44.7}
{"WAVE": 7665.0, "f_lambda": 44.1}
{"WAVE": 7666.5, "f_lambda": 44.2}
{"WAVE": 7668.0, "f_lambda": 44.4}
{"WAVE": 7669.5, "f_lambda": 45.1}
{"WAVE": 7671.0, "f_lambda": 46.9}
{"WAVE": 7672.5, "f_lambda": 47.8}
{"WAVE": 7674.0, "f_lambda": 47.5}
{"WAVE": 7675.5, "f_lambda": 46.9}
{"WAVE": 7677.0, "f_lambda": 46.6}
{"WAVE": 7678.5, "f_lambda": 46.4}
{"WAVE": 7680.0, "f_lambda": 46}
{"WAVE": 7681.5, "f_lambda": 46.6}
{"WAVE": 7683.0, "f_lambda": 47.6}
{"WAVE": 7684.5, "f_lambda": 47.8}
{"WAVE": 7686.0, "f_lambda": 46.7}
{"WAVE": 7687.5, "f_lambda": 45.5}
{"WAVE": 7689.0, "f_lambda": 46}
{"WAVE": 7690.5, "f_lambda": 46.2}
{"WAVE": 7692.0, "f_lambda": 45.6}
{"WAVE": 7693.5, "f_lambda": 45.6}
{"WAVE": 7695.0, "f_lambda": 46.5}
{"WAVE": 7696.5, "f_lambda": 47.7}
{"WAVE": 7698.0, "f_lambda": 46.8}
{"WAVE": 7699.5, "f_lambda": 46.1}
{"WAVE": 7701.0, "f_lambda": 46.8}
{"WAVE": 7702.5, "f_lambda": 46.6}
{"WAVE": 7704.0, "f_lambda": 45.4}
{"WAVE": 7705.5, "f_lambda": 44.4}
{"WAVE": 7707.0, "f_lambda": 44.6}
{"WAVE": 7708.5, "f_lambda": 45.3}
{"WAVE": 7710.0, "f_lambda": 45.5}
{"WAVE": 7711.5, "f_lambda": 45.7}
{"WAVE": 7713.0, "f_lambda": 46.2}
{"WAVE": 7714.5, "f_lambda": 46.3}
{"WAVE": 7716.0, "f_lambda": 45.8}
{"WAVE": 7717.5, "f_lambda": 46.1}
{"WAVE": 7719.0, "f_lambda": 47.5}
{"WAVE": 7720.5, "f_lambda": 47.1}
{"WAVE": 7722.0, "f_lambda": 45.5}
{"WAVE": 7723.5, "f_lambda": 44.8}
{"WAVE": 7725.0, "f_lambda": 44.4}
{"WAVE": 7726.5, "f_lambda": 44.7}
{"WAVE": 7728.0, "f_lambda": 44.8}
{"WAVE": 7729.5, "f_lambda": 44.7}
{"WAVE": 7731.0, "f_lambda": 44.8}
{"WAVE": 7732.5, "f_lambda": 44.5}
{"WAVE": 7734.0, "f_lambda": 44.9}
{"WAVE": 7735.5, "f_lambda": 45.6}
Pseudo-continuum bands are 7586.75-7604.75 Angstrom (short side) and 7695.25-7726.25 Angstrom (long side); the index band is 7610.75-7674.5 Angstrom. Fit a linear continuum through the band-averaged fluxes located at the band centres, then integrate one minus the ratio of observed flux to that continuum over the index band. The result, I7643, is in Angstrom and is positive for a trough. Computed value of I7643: 1.1 Angstrom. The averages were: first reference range 47.4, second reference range 45.9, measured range 46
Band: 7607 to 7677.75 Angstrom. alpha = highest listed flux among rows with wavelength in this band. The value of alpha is 50.3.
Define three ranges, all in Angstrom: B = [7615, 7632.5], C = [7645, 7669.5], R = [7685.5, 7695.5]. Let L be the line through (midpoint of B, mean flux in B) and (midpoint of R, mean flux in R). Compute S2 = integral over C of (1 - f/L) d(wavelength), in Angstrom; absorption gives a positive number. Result 0.8 Angstrom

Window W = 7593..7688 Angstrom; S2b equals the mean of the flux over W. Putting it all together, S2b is 46.1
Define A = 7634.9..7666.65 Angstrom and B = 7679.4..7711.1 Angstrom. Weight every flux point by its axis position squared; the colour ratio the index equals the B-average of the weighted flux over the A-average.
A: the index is 1.03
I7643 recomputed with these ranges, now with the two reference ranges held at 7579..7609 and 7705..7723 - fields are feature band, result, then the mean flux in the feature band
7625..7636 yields -0.3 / 47.9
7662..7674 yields 0.2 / 45.4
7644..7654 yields 0.0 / 46.6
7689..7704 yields -0.1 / 46.4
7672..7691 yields -0.3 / 46.7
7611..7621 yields 0.3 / 45.5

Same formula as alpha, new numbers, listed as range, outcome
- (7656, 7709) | 47.8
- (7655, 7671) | 46.9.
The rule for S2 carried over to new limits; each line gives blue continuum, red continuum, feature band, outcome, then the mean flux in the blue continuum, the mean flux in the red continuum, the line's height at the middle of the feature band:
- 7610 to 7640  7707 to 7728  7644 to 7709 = 0.19 Angstrom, 46.5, 45.7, 46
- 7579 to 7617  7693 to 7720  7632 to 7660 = 0.18 Angstrom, 46.2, 46.1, 46.2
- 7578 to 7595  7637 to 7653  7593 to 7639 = 0.51 Angstrom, 47.4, 46.3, 46.9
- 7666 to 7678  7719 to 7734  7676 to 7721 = -0.52 Angstrom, 46.2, 45.1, 45.7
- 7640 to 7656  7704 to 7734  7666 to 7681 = -0.14 Angstrom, 46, 45.4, 45.8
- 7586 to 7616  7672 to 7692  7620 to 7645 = -0.39 Angstrom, 46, 46.7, 46.3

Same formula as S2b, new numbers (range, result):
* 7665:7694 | 46.2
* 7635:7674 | 45.5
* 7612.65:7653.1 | 46.7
